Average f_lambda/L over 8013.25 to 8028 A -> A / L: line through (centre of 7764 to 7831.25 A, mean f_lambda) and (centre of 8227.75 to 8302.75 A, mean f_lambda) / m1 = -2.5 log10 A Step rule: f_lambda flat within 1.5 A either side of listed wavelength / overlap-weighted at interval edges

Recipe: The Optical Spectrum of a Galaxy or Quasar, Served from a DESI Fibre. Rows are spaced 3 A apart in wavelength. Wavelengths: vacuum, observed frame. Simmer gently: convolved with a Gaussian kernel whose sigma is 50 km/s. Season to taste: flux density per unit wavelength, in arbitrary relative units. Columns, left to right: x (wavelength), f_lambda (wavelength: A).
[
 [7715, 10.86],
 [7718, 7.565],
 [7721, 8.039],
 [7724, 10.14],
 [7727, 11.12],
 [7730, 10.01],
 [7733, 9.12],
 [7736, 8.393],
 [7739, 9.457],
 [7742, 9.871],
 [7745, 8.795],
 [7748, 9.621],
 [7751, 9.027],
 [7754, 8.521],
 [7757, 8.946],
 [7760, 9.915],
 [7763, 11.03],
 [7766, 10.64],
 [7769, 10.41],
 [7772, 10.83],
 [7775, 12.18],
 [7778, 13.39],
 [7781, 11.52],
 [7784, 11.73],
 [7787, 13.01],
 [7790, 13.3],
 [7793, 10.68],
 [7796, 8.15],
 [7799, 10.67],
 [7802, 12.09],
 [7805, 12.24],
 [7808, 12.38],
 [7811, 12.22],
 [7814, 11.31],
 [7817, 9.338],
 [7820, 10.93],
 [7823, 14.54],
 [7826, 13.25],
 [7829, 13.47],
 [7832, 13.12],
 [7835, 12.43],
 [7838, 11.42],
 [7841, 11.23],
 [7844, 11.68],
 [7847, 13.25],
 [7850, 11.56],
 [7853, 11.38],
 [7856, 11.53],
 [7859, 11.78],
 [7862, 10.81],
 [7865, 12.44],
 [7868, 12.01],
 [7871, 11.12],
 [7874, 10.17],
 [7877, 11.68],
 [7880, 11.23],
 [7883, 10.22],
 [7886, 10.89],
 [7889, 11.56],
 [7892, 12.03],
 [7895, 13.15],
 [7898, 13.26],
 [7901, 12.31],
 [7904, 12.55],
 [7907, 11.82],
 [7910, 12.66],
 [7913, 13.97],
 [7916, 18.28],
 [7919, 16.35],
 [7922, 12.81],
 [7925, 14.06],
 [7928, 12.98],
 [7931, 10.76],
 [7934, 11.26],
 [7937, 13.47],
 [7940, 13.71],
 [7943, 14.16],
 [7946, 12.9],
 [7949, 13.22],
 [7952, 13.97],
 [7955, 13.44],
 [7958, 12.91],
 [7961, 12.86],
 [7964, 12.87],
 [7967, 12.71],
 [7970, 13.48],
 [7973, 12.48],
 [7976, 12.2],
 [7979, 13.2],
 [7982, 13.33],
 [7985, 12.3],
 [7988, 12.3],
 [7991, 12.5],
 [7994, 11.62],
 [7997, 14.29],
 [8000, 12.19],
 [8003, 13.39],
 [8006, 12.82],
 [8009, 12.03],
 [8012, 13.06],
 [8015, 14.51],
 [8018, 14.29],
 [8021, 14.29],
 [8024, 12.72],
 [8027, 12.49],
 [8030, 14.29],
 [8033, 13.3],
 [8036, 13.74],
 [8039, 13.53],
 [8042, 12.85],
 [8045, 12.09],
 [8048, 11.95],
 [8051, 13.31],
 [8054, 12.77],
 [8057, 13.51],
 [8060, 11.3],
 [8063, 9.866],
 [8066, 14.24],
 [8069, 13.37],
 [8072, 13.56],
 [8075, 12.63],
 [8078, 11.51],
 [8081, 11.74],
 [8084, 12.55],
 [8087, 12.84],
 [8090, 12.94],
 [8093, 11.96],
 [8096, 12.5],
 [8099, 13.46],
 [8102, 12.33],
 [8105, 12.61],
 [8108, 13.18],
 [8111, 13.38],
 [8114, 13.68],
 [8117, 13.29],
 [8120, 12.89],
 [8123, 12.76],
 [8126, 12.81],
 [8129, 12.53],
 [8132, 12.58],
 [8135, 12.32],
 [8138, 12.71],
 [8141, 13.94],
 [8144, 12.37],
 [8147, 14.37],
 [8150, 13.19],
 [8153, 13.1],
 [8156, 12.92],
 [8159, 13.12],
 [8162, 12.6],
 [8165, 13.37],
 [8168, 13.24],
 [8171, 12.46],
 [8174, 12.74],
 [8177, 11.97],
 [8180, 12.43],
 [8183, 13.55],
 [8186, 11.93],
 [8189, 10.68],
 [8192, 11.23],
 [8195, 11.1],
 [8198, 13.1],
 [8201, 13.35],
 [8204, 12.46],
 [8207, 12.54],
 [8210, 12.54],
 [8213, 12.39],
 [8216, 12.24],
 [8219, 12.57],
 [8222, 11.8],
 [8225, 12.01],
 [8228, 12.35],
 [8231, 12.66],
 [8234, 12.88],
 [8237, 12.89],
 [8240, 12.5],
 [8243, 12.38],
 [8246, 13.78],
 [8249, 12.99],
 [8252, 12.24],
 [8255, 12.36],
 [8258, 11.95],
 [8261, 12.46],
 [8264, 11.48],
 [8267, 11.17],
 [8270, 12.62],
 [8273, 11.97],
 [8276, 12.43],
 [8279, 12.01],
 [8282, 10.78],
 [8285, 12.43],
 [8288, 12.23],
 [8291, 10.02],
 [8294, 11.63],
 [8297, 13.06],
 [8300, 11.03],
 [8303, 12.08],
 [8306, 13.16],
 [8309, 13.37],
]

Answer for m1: -0.15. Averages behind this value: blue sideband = 11.8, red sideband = 12.2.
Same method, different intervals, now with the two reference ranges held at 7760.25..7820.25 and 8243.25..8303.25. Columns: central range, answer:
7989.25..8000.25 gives -0.09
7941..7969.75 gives -0.14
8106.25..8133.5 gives -0.10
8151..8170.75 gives -0.10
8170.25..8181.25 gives -0.04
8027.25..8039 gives -0.16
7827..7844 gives -0.08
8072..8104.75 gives -0.06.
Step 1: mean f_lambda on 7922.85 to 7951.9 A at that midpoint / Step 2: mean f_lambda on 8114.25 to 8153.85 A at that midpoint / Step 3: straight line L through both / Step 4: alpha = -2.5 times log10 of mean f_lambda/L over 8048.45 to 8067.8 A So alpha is 0.04 mag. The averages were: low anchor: 13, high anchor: 13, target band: 12.5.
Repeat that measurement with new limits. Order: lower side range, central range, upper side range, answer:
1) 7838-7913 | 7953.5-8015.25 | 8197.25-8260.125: -0.07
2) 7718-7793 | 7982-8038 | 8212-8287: -0.16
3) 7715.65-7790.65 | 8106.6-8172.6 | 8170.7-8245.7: -0.09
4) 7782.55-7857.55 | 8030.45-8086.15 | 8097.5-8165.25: 0.00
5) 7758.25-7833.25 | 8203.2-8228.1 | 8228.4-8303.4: -0.02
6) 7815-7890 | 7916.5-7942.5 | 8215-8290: -0.14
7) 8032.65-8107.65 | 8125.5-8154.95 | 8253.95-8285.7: -0.05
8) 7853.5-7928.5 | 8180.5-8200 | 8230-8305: 0.02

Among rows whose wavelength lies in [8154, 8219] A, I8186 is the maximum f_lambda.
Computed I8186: 13.55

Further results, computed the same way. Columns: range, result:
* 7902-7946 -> 18.28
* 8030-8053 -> 14.29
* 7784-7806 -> 13.3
